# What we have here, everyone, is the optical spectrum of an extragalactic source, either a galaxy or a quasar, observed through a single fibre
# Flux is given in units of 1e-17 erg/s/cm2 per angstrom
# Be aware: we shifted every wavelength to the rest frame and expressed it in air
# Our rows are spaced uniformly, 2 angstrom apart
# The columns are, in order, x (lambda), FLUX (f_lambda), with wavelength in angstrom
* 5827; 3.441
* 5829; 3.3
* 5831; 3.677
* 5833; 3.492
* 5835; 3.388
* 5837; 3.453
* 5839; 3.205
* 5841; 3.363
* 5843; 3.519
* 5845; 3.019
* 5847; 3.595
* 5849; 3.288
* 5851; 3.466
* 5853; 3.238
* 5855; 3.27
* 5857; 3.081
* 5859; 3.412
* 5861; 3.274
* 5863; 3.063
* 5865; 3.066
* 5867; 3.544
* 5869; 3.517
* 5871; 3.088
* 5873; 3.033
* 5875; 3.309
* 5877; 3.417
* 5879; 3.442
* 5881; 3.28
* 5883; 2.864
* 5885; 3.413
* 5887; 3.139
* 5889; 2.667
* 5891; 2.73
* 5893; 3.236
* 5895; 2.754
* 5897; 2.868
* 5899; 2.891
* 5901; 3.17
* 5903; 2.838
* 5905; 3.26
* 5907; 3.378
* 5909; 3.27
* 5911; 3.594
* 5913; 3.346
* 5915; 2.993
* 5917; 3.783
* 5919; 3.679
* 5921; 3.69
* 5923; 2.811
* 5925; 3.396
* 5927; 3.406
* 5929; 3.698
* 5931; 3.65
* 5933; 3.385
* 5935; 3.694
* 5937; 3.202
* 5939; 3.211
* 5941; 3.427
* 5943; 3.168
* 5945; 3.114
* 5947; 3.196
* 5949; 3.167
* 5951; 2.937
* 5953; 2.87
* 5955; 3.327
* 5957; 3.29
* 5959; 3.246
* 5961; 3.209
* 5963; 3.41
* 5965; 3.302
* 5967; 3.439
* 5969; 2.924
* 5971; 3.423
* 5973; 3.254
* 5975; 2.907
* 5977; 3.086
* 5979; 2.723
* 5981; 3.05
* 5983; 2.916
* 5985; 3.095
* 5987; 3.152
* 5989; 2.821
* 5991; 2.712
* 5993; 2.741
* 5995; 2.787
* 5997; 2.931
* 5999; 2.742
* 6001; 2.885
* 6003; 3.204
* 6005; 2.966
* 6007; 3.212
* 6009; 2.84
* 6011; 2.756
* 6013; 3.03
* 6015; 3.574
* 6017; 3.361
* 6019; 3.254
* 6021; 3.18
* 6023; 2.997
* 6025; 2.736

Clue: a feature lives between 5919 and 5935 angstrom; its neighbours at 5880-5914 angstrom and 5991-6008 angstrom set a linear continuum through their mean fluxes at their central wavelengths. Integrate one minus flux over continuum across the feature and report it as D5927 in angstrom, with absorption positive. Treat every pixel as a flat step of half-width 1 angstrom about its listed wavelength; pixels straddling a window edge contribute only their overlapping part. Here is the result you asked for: -2.2 angstrom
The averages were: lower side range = 3.1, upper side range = 2.92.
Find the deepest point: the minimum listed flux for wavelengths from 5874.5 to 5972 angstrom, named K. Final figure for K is 2.667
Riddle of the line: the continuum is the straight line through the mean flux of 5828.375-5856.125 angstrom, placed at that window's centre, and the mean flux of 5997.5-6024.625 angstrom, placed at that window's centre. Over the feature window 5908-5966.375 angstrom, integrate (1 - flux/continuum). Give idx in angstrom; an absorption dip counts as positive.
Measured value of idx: -2.3 angstrom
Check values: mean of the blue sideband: 3.38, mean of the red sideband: 3.07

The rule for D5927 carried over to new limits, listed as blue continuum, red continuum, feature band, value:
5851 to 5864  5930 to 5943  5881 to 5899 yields 1.83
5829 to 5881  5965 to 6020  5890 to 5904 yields 1.34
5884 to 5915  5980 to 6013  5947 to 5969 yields -1.53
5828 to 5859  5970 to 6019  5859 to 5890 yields 0.69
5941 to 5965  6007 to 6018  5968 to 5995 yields 1.54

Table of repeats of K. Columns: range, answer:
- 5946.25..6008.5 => 2.712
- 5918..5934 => 2.811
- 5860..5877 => 3.033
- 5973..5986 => 2.723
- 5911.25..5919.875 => 2.993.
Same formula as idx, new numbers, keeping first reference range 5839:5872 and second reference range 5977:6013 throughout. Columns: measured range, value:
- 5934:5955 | -1.0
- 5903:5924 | -1.4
